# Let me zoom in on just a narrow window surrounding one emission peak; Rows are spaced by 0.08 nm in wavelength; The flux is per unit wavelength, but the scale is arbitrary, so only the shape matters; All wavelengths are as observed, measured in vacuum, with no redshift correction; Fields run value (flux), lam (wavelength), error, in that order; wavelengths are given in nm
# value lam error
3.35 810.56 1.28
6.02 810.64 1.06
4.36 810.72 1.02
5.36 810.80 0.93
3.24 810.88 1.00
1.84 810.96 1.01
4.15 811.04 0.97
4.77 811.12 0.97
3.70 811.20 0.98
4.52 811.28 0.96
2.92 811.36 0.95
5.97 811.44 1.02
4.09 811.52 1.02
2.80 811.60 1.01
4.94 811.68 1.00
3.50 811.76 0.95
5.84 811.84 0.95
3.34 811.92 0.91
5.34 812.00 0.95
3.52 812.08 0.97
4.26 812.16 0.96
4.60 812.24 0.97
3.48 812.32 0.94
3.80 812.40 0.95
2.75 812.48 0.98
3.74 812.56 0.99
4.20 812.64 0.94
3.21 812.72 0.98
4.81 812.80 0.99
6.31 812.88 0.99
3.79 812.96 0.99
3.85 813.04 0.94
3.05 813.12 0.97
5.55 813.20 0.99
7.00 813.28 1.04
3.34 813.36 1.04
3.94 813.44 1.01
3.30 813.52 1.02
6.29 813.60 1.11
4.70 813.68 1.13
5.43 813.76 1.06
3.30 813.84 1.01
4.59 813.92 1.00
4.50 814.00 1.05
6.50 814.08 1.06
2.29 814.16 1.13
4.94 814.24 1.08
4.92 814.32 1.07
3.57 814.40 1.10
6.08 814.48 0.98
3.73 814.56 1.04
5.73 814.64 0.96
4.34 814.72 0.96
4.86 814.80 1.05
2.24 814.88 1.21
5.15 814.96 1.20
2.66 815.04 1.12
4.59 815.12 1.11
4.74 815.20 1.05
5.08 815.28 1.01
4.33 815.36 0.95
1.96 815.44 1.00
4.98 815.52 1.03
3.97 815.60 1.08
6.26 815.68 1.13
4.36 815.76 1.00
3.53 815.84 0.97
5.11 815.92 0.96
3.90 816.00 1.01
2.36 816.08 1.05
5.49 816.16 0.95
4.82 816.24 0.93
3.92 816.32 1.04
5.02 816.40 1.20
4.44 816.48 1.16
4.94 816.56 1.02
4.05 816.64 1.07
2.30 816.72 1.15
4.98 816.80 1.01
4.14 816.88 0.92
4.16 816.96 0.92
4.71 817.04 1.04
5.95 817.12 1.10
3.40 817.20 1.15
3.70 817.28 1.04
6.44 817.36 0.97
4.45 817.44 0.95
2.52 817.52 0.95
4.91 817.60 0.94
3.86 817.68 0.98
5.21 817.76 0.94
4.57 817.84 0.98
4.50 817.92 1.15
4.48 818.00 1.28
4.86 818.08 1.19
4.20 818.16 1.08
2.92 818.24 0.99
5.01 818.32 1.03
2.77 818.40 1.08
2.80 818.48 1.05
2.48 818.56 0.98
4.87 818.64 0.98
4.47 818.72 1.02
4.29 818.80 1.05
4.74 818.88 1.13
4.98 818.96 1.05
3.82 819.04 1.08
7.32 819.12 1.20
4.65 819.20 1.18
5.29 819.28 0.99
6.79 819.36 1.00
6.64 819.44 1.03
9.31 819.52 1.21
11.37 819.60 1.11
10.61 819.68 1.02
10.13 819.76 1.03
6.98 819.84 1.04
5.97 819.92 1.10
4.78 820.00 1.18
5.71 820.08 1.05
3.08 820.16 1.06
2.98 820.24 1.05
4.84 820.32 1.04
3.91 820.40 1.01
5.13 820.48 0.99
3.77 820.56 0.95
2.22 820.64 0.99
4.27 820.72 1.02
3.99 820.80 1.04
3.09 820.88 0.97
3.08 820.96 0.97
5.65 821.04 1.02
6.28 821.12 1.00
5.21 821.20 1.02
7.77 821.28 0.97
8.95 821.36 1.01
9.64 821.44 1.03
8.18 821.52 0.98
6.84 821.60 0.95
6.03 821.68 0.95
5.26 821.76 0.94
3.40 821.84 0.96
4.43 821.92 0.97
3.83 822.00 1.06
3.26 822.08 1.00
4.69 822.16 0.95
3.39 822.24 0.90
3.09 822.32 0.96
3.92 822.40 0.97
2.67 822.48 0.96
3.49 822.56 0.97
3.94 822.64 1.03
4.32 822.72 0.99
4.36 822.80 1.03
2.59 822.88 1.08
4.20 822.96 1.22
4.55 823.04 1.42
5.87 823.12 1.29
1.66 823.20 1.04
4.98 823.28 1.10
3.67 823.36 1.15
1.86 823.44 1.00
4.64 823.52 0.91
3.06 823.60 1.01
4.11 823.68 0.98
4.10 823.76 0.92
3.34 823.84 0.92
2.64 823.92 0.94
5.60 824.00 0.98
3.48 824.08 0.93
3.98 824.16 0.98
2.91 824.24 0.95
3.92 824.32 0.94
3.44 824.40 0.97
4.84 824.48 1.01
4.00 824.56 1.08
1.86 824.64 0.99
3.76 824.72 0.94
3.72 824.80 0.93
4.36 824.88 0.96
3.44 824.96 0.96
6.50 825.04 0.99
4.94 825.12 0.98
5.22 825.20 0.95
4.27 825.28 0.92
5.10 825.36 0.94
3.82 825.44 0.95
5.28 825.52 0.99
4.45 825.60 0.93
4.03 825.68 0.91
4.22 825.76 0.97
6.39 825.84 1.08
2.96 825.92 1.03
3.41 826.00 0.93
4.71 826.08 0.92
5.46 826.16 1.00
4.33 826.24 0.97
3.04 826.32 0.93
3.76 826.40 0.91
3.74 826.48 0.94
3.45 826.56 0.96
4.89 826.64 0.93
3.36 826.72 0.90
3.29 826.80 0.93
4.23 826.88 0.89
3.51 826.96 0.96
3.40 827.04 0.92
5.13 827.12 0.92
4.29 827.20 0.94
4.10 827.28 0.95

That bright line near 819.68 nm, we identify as [S II]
